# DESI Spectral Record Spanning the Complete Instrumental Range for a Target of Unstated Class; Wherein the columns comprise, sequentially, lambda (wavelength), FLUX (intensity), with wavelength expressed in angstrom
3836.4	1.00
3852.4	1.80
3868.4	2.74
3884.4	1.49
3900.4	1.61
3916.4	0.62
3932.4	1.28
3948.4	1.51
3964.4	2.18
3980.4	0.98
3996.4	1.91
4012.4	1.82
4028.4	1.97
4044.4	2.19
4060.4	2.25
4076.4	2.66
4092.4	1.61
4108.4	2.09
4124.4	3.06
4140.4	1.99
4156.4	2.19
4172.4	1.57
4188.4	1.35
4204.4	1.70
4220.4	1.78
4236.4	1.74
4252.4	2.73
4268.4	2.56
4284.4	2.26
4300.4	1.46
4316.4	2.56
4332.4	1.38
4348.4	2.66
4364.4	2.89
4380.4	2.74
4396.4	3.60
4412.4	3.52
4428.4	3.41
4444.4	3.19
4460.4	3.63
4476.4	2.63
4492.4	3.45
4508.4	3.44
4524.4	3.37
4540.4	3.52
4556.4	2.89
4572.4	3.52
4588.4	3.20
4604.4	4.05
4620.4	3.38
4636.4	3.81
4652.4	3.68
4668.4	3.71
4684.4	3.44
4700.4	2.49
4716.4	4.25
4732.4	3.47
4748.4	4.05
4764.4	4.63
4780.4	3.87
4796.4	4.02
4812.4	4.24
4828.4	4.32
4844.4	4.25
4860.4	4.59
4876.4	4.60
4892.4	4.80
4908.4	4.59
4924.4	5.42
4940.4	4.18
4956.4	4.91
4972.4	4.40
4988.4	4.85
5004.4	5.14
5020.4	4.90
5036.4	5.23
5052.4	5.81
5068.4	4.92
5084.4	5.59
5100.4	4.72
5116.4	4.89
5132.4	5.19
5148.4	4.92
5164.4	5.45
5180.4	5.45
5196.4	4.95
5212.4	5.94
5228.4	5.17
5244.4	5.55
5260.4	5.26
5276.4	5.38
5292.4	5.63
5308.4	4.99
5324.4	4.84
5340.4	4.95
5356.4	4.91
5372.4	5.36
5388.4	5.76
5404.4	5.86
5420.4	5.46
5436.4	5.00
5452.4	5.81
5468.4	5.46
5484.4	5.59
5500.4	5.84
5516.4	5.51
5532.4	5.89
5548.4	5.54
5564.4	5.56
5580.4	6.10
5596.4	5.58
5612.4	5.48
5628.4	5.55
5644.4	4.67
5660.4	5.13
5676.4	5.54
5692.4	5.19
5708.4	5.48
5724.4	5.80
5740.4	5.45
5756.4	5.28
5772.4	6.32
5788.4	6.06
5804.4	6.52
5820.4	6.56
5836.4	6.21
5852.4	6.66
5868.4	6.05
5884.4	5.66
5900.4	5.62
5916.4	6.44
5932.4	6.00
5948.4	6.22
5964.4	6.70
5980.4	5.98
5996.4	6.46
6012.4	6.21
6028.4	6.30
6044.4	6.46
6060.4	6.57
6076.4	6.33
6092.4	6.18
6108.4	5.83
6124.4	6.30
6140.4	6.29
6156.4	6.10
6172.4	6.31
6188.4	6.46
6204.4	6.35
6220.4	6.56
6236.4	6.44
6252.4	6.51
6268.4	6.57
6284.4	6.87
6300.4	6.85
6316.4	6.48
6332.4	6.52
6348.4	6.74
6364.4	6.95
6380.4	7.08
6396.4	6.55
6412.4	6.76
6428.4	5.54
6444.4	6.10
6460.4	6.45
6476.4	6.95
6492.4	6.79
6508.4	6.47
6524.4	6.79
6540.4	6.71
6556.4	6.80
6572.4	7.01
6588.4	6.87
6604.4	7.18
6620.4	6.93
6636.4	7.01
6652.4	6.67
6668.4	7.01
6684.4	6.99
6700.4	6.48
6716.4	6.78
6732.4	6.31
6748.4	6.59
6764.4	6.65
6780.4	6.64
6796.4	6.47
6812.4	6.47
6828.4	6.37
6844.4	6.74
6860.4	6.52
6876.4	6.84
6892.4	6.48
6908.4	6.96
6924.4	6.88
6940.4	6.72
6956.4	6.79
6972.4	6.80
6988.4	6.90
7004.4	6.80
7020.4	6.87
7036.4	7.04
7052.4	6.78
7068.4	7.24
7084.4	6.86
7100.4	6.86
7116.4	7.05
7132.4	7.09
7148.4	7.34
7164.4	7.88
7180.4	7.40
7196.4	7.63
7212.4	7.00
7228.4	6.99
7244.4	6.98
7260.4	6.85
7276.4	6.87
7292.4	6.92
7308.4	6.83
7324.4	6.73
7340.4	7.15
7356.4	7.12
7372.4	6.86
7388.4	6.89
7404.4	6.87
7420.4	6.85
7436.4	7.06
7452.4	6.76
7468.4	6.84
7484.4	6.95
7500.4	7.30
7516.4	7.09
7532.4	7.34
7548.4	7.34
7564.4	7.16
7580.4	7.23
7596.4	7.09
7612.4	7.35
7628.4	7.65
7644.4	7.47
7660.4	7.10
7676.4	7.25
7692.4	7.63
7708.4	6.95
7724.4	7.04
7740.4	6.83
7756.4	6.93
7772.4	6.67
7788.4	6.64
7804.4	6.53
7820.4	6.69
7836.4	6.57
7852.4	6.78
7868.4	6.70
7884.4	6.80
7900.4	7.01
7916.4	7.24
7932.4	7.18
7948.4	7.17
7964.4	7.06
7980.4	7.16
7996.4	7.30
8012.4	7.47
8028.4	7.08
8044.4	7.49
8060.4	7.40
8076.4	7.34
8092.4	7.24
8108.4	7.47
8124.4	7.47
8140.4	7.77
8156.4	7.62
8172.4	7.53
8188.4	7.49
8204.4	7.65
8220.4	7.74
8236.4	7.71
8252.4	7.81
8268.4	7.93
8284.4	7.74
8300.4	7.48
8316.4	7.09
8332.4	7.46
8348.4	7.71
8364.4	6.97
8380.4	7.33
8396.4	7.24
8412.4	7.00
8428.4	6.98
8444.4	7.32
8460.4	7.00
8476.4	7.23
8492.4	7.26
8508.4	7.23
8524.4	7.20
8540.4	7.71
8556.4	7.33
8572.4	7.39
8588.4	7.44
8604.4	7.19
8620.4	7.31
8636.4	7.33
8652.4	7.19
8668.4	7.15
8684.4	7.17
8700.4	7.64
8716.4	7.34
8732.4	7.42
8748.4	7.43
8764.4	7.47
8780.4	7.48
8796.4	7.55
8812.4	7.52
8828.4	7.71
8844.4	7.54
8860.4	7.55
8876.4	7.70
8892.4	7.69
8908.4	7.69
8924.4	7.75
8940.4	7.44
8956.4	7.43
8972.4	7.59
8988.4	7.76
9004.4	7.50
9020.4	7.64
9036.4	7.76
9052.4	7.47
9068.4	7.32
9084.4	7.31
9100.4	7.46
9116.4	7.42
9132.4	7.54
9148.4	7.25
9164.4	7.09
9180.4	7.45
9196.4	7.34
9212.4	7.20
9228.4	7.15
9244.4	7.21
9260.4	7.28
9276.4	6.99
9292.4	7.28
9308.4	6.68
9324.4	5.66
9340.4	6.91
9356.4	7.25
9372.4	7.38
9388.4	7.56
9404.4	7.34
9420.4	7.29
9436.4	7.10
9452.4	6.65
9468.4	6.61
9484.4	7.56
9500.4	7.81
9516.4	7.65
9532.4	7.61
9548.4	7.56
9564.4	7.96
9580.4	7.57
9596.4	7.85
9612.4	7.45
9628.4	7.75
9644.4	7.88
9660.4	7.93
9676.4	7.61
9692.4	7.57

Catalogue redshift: 0.092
